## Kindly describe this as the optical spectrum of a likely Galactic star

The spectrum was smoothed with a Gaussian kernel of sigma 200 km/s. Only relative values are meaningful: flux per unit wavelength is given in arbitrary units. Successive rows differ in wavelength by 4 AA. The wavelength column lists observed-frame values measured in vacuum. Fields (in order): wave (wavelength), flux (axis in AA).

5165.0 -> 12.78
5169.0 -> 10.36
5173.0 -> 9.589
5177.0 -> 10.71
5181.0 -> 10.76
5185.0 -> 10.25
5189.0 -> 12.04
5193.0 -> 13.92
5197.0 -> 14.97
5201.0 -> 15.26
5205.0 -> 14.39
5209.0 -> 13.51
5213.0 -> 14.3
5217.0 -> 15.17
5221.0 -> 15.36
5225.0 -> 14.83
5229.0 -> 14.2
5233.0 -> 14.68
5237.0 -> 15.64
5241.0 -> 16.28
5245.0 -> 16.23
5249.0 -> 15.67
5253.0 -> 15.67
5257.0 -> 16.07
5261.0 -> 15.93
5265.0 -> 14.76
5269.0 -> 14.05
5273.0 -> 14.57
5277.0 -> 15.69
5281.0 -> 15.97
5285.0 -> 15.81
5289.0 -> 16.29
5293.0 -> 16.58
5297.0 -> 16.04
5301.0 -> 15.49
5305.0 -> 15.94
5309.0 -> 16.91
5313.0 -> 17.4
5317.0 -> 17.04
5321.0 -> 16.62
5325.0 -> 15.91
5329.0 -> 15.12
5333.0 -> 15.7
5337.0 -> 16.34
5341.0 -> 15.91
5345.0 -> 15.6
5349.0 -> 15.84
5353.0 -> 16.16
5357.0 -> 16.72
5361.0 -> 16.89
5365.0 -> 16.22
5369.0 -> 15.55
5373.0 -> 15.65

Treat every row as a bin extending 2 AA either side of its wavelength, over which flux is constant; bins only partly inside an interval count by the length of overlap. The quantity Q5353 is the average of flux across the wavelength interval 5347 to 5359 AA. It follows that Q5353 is 16.2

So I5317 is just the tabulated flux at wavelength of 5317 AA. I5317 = 17.04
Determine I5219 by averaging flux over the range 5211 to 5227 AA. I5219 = 14.9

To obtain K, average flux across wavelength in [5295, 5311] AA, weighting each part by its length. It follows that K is 16.1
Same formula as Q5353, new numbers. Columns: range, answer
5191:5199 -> 14.4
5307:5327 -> 16.8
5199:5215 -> 14.4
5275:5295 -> 16.1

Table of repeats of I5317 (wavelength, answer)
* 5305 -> 15.94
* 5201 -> 15.26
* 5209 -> 13.51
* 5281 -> 15.97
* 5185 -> 10.25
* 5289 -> 16.29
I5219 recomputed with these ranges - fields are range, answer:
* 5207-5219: 14.3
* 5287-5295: 16.4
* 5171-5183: 10.4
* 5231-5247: 15.7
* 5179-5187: 10.5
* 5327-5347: 15.7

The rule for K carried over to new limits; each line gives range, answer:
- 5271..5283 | 15.4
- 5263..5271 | 14.4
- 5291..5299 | 16.3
